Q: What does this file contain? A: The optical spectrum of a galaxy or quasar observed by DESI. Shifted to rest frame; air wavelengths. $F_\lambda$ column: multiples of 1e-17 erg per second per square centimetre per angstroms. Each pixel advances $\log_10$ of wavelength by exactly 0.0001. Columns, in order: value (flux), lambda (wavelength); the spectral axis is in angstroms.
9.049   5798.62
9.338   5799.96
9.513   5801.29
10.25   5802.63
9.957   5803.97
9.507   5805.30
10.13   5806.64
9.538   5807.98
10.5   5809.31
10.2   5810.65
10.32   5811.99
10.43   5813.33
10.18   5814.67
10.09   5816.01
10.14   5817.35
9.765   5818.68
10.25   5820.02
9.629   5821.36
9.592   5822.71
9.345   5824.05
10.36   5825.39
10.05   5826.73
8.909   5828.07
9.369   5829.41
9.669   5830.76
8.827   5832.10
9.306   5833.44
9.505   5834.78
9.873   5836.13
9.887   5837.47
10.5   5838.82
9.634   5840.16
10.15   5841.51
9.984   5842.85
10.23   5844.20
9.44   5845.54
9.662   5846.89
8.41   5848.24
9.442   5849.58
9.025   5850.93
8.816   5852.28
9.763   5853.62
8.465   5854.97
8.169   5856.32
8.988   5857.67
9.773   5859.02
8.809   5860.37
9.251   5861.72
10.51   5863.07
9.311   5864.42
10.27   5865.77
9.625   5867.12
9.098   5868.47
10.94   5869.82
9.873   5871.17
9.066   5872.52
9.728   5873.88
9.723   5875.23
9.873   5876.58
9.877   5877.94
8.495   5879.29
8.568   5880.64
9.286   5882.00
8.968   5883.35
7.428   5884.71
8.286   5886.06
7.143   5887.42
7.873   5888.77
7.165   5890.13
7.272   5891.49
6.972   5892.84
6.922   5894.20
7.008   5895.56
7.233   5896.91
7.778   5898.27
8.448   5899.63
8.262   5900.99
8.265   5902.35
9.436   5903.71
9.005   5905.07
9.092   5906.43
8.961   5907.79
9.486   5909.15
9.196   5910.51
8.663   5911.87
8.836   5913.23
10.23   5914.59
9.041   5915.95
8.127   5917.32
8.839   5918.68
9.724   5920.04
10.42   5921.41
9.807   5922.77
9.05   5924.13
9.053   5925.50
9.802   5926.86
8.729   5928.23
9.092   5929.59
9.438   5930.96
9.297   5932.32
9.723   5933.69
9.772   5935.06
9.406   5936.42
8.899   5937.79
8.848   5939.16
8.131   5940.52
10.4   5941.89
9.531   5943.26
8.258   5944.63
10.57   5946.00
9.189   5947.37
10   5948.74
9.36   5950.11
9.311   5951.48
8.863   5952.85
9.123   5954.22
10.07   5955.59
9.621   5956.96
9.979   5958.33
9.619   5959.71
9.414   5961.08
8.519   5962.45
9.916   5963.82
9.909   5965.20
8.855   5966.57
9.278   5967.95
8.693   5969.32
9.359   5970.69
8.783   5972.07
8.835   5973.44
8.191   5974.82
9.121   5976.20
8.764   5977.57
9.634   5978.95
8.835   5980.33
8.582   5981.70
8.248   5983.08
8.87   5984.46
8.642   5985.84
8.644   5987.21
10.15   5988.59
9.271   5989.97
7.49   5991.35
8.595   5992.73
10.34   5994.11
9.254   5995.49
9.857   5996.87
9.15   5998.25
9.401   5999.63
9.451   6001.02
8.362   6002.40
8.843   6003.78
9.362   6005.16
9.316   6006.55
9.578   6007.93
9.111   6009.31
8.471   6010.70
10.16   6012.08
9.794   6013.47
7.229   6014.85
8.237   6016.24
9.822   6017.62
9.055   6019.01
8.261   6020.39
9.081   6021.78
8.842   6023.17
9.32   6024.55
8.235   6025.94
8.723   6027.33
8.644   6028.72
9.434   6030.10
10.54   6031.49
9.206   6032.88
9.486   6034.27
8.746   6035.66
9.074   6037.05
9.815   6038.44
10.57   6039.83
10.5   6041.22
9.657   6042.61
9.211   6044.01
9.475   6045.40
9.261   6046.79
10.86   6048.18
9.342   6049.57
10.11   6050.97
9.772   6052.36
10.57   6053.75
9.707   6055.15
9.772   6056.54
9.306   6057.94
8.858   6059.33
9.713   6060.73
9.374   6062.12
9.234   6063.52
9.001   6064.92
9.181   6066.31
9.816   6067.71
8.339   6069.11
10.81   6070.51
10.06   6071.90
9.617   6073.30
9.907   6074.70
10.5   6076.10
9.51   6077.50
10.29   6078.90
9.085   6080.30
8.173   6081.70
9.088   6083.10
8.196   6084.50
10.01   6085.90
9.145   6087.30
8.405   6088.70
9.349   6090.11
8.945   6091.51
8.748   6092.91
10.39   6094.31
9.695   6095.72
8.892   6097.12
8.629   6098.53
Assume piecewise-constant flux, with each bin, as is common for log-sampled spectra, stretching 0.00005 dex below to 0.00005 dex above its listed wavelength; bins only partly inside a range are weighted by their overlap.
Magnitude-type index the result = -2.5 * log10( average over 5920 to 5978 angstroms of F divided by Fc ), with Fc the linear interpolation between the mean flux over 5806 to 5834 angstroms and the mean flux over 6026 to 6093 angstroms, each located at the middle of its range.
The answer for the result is 0.04 mag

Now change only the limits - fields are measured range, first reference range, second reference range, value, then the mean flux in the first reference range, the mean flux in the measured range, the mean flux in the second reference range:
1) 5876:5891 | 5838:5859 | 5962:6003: 0.11 mag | 9.39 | 8.42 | 9.04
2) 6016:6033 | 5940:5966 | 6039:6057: 0.09 mag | 9.47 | 9.05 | 9.91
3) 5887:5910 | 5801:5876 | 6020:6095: 0.19 mag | 9.67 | 8.04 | 9.44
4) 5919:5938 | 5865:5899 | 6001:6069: -0.08 mag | 8.58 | 9.45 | 9.33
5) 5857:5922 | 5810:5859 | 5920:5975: 0.07 mag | 9.62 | 8.85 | 9.34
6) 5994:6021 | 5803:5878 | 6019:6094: 0.04 mag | 9.67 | 9.13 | 9.42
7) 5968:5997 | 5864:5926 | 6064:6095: 0.02 mag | 8.82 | 8.95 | 9.39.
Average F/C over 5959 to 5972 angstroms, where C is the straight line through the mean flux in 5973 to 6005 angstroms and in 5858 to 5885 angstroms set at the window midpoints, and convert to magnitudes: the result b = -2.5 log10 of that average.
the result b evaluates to -0.021 mag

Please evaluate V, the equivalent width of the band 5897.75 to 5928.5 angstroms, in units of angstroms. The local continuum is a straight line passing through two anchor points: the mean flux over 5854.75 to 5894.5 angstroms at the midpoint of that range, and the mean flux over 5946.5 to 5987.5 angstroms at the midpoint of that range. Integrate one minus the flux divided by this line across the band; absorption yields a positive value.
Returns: -0.2 angstroms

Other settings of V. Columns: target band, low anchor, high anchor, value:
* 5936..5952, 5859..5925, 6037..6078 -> -0.3 angstroms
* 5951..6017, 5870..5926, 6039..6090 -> 0.3 angstroms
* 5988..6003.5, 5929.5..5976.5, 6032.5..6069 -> 0.4 angstroms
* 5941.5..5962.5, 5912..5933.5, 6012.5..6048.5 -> -0.5 angstroms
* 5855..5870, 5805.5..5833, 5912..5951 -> 0.3 angstroms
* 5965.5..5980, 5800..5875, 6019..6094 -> 0.8 angstroms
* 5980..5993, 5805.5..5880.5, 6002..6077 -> 1.0 angstroms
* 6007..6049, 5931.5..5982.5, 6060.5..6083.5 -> 0.6 angstroms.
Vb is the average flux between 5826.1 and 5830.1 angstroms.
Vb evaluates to 9.43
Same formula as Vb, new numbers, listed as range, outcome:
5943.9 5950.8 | 9.47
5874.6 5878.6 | 9.82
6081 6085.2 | 8.49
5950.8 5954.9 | 9.1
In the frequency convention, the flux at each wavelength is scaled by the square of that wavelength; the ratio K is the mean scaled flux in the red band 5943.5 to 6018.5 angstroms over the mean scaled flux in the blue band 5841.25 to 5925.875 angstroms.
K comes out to 1.06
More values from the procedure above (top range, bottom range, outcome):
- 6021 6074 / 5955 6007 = 1.06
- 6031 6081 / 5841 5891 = 1.12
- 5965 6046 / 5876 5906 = 1.16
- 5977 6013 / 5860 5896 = 1.08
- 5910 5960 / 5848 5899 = 1.09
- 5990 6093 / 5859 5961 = 1.08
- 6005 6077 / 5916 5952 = 1.05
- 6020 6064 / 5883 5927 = 1.16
